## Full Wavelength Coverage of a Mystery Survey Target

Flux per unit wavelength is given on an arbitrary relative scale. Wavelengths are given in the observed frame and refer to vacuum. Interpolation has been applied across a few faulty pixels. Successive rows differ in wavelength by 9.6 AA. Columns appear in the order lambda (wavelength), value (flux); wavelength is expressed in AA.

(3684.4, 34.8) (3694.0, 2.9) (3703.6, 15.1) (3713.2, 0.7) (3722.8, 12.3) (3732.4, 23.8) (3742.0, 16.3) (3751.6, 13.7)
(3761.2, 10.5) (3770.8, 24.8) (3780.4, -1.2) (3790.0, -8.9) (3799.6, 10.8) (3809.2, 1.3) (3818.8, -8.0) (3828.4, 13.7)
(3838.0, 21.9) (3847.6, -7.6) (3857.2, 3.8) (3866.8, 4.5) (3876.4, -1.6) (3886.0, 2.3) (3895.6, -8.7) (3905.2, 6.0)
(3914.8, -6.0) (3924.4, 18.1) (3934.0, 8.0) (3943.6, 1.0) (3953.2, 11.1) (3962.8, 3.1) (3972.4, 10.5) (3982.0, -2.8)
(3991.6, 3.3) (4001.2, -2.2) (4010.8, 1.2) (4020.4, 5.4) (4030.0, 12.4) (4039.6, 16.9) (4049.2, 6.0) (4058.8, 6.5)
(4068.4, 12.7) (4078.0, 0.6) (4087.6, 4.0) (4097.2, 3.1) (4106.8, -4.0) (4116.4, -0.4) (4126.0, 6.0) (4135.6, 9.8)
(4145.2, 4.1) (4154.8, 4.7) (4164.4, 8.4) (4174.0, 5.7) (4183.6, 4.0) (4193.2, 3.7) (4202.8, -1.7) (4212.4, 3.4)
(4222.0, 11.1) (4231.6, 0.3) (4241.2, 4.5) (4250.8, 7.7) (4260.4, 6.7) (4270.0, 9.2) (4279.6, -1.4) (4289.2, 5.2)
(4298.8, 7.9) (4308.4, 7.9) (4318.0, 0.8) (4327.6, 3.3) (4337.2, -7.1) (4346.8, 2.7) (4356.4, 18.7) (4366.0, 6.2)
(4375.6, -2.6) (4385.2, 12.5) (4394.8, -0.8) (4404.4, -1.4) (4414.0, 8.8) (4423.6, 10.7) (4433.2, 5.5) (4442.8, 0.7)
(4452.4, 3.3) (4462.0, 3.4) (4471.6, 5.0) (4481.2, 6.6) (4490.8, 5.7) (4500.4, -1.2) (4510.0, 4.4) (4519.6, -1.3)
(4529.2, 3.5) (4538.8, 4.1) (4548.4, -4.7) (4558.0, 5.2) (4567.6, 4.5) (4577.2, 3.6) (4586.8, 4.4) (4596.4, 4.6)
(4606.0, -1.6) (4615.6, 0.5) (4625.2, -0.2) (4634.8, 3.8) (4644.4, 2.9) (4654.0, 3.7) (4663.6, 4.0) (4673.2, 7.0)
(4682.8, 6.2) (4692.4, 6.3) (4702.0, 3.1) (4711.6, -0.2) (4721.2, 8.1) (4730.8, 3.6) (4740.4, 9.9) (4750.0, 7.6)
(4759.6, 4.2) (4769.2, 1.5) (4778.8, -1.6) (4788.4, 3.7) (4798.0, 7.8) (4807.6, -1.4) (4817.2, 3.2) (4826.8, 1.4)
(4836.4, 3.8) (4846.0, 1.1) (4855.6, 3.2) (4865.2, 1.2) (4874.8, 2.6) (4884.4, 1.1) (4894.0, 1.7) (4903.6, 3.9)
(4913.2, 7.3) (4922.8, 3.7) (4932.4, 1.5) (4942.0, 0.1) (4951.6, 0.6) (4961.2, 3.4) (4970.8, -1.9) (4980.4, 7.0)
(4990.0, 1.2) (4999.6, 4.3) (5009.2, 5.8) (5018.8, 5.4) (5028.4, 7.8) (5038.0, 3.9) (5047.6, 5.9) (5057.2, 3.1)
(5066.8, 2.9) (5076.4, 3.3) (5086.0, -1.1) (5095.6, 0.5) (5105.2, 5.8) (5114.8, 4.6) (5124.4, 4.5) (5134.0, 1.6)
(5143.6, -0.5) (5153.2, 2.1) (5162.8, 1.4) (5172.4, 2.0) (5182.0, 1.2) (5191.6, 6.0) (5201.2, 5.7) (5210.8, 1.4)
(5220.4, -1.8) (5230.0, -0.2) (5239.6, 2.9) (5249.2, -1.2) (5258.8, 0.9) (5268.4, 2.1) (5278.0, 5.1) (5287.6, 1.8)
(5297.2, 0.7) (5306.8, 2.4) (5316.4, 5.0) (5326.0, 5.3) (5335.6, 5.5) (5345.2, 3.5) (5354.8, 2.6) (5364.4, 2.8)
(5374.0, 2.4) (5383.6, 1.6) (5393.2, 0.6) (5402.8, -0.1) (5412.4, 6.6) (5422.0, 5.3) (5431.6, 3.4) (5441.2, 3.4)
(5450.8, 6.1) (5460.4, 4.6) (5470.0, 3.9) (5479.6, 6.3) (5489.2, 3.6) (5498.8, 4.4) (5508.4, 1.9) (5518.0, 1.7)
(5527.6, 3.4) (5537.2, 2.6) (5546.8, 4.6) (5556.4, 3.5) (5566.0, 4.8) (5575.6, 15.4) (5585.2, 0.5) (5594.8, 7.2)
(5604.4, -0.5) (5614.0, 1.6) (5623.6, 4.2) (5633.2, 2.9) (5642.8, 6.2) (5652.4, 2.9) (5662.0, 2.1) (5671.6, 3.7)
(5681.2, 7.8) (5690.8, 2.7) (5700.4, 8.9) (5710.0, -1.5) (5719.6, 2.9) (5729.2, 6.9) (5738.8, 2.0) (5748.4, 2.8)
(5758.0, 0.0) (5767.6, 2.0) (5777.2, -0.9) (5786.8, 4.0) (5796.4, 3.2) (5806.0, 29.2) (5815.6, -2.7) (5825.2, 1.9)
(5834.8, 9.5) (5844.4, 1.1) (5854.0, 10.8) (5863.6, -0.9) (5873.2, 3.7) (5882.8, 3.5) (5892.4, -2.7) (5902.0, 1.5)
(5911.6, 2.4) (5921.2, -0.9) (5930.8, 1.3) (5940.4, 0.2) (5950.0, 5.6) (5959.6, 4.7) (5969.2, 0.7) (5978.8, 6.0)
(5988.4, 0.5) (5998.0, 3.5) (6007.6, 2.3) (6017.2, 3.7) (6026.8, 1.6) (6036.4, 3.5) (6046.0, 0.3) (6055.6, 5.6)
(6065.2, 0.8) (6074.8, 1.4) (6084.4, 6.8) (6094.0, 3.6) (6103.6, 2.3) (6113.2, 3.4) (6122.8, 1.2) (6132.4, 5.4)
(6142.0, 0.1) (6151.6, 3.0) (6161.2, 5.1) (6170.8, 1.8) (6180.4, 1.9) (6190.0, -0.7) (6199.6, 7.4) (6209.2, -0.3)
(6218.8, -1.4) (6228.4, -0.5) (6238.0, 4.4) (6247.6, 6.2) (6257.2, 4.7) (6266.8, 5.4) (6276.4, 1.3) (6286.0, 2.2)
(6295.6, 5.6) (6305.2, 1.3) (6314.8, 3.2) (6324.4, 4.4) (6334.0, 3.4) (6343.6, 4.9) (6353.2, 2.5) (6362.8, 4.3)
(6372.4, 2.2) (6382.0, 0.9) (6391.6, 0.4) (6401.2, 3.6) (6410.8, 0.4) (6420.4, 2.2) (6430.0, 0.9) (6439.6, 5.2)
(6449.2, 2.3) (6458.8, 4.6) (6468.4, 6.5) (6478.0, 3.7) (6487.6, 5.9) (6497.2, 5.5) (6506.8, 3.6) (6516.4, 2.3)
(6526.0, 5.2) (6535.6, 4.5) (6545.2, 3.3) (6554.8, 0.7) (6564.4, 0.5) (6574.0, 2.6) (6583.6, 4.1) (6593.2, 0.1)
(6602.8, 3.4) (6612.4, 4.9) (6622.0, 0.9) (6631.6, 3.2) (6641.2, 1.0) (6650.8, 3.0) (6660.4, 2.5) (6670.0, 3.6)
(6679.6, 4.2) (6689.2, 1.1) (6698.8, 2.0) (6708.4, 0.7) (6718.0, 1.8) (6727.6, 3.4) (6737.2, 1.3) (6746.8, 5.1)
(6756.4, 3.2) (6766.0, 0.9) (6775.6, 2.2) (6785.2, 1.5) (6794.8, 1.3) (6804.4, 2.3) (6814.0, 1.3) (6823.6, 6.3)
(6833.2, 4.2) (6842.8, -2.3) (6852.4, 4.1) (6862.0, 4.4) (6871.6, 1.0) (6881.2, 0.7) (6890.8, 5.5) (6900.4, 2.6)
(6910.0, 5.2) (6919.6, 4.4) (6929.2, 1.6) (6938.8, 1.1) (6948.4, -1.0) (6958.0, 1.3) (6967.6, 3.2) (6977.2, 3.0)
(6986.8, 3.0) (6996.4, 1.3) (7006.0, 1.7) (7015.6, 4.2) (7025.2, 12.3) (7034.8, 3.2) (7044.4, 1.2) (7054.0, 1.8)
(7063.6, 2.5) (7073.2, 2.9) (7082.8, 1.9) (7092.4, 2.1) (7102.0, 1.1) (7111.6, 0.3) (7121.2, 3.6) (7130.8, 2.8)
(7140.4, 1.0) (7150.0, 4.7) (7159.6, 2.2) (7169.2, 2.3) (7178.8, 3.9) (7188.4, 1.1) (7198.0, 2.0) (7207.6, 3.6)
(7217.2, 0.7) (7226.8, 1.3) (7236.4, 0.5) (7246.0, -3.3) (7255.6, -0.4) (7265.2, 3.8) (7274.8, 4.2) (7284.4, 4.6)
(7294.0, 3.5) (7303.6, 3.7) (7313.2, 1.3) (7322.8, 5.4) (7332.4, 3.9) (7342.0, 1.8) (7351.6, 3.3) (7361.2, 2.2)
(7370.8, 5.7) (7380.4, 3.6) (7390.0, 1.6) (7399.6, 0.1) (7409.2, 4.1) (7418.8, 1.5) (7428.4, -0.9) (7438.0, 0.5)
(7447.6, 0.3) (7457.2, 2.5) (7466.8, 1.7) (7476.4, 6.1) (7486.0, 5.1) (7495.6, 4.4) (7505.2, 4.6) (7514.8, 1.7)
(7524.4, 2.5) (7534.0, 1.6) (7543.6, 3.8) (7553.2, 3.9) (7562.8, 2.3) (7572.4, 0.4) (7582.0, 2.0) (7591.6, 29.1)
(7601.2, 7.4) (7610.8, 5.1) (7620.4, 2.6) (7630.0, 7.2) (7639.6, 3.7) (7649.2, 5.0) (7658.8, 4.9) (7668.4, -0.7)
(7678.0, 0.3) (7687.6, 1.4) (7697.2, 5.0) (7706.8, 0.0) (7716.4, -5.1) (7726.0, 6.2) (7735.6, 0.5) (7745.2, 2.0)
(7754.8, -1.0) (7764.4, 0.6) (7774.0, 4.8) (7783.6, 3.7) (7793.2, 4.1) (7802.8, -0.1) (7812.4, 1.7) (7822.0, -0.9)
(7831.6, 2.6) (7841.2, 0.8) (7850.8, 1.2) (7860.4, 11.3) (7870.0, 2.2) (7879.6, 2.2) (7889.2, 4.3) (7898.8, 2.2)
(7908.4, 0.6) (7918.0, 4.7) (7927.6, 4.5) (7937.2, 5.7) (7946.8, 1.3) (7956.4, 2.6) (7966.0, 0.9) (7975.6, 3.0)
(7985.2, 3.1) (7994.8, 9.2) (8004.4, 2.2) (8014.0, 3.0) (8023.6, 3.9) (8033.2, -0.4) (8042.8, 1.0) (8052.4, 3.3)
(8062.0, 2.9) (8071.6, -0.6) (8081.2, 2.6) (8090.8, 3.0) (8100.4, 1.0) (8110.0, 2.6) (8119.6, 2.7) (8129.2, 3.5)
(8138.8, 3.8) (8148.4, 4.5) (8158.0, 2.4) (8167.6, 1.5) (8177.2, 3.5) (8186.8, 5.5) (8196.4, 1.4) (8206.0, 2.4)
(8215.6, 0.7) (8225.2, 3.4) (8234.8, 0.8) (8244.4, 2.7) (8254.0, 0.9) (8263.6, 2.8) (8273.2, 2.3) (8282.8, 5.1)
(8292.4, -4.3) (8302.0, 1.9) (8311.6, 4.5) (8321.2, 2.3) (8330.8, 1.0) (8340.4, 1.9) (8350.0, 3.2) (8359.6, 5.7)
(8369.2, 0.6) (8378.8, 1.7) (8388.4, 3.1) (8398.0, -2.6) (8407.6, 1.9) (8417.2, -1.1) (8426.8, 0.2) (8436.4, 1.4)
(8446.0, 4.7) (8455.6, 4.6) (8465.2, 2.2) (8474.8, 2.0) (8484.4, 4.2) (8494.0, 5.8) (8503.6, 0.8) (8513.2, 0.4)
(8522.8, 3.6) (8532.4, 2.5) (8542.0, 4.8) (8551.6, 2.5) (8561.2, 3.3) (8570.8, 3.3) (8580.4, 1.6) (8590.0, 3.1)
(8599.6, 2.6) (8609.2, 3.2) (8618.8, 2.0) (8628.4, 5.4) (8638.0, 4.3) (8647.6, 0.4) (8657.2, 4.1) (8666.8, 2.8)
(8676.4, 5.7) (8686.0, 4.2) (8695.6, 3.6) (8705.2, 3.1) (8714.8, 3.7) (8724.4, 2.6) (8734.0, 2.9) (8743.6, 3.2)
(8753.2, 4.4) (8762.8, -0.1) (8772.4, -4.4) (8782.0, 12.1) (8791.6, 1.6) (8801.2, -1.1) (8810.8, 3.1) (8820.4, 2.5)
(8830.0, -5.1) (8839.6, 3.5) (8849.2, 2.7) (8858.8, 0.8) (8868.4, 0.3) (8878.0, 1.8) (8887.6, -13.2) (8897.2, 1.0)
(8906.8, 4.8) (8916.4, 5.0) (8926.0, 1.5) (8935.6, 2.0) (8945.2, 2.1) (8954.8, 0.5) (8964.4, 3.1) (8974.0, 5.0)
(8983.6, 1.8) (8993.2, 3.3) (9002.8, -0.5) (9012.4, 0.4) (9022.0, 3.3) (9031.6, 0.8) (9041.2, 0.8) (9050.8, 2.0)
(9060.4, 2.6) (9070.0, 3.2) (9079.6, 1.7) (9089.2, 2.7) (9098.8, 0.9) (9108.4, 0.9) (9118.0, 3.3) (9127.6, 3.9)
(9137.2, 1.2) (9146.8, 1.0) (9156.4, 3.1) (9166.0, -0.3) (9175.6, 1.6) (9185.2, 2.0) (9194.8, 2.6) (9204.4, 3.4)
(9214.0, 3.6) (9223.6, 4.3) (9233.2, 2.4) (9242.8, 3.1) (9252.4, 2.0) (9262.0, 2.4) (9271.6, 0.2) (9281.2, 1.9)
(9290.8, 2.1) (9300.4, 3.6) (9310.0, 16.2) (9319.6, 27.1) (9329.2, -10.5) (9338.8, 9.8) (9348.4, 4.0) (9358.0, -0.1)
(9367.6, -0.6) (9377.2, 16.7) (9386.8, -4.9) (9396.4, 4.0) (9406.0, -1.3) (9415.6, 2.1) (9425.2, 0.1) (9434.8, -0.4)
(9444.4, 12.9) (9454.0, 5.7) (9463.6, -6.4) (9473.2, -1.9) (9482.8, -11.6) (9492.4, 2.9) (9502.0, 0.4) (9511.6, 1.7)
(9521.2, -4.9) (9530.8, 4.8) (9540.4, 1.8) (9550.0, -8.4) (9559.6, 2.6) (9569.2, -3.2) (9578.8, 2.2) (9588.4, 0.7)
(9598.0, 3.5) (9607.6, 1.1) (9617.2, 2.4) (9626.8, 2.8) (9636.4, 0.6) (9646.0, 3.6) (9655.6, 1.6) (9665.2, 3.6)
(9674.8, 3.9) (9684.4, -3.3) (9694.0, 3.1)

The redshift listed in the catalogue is 1.04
